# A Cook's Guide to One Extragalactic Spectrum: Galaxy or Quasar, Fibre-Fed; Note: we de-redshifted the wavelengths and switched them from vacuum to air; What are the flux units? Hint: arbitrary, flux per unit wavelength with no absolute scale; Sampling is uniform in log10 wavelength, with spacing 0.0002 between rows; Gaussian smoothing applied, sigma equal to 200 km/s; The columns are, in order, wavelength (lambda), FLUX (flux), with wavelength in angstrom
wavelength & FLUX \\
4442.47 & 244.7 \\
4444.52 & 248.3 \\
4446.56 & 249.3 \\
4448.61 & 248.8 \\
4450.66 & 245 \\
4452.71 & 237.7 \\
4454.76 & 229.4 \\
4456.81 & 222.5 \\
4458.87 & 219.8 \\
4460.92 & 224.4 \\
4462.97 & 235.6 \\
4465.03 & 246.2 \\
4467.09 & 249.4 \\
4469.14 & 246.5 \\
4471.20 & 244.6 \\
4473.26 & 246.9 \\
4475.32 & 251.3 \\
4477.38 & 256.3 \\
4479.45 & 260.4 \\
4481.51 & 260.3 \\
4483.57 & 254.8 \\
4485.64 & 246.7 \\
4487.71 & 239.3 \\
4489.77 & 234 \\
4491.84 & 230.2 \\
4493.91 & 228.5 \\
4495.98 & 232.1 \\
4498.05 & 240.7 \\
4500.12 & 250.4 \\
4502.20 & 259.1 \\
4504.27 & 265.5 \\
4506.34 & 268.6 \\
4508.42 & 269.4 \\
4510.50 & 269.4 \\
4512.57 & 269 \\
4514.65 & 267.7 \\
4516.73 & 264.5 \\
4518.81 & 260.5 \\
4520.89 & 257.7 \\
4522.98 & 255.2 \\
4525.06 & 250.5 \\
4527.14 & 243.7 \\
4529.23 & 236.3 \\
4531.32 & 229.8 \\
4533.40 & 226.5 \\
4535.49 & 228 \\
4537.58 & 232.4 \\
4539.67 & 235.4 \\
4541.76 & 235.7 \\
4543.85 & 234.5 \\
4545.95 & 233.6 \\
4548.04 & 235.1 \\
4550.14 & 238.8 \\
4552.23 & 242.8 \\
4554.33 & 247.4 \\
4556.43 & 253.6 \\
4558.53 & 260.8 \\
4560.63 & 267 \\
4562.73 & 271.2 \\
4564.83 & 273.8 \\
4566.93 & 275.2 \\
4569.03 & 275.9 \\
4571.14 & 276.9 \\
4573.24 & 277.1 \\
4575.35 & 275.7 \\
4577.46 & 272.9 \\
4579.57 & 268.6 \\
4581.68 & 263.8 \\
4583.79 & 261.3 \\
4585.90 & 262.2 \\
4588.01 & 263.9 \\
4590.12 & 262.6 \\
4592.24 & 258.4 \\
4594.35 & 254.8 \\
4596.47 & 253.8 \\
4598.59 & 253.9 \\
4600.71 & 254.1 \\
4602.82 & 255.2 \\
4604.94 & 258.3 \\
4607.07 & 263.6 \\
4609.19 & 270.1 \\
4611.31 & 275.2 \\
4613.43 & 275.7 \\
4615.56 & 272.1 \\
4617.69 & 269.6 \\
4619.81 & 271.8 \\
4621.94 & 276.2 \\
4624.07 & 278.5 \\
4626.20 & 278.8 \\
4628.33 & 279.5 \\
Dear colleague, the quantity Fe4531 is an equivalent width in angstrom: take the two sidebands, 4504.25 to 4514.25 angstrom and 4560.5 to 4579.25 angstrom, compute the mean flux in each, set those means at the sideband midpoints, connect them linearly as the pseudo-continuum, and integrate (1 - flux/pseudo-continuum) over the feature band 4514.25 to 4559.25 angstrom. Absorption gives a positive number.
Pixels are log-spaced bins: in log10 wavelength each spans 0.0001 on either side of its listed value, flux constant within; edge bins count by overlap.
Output 4.6 angstrom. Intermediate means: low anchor 269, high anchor 274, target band 244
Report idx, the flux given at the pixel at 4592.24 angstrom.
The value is 258.4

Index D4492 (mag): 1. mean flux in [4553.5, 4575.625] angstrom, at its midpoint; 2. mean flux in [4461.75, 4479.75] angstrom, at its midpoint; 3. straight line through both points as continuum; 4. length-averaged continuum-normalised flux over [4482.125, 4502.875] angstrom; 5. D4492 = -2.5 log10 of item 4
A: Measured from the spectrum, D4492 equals 0.048 mag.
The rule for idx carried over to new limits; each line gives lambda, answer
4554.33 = 247.4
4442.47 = 244.7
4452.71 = 237.7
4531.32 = 229.8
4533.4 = 226.5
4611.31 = 275.2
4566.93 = 275.2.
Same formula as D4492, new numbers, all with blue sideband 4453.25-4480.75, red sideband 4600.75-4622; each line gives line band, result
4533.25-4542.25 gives 0.100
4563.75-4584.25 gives -0.047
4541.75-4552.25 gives 0.087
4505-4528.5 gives -0.046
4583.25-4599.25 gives 0.021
